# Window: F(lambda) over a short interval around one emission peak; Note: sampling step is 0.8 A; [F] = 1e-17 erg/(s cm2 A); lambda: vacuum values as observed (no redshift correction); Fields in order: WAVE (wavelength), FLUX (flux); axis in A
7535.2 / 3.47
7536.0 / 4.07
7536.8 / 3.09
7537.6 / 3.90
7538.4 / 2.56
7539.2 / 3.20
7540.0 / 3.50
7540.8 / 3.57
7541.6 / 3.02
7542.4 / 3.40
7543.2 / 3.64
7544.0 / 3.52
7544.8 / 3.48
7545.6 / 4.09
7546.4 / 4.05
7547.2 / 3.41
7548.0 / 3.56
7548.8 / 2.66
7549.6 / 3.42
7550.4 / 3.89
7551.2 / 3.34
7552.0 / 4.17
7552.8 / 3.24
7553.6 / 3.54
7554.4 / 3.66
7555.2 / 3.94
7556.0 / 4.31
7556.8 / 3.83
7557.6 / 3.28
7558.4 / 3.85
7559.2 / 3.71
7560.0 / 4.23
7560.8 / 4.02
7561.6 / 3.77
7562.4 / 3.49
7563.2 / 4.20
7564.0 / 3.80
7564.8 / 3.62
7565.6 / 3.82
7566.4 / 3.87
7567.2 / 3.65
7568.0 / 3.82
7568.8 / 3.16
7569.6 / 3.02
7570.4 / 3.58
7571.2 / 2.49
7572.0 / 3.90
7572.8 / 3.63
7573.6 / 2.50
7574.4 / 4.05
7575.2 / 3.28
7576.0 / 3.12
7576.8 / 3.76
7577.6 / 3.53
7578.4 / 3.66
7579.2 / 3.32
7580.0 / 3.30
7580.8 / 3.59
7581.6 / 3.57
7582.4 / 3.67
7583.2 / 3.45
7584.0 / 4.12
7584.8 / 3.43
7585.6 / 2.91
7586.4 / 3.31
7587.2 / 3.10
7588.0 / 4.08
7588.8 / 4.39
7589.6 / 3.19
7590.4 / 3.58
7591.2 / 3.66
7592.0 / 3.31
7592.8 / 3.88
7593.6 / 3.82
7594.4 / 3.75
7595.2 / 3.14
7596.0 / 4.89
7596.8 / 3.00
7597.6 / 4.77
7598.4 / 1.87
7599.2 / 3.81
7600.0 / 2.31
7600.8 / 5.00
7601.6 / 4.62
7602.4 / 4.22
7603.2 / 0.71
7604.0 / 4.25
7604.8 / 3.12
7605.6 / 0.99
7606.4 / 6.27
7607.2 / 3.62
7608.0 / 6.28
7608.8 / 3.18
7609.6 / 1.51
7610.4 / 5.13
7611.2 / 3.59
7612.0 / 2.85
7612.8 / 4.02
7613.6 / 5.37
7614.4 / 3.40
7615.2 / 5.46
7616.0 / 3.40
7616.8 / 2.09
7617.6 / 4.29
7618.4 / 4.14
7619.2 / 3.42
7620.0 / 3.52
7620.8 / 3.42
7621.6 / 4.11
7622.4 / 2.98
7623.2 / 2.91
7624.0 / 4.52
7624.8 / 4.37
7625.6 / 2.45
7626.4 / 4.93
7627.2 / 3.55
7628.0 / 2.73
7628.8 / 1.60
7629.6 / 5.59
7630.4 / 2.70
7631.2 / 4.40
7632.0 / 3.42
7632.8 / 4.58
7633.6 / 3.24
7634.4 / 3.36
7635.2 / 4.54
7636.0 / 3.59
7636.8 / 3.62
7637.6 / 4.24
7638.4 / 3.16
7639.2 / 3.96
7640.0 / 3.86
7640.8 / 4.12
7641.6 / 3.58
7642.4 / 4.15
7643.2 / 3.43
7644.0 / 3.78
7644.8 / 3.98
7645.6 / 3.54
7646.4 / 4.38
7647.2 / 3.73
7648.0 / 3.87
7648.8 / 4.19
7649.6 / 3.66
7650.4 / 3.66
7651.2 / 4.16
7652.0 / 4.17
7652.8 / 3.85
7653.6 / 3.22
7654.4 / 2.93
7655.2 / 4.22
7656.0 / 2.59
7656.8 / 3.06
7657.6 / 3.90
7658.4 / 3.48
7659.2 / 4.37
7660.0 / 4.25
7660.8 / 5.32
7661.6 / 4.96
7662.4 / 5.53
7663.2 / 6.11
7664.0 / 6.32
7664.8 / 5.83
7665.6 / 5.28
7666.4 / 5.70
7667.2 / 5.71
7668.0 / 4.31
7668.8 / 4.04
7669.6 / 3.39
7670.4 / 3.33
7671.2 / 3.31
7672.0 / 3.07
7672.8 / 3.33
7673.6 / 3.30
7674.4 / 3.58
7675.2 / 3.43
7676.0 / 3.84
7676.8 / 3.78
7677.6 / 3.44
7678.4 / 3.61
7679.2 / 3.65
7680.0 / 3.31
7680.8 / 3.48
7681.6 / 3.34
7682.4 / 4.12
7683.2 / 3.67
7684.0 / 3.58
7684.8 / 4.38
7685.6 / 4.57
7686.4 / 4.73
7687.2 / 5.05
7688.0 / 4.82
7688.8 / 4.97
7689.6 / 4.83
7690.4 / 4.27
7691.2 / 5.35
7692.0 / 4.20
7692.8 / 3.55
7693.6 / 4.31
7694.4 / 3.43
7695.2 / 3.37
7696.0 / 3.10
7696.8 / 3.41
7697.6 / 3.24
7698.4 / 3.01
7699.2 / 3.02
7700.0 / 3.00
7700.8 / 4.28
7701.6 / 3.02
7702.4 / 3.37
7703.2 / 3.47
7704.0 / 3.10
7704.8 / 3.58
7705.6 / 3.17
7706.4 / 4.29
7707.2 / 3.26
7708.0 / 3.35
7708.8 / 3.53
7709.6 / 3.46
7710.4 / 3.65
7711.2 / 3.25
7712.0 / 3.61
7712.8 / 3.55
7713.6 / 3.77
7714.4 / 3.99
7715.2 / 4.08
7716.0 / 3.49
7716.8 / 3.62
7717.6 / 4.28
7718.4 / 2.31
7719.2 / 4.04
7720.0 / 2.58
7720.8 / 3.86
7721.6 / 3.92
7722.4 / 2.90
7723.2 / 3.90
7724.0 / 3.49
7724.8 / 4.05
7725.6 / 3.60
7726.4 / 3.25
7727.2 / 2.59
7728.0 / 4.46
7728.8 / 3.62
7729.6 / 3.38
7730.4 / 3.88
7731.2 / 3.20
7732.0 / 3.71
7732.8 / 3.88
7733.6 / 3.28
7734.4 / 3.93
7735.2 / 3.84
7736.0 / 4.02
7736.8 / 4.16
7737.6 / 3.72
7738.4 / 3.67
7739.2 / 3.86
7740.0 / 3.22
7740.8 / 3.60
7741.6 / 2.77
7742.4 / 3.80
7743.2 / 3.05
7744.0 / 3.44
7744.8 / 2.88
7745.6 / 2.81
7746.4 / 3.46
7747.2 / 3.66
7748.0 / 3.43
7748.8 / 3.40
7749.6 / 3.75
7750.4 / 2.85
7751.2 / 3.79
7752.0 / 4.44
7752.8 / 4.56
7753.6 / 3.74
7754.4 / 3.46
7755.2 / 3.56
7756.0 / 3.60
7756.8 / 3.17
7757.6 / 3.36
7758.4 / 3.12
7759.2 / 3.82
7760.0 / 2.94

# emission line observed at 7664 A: H-alpha 6563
